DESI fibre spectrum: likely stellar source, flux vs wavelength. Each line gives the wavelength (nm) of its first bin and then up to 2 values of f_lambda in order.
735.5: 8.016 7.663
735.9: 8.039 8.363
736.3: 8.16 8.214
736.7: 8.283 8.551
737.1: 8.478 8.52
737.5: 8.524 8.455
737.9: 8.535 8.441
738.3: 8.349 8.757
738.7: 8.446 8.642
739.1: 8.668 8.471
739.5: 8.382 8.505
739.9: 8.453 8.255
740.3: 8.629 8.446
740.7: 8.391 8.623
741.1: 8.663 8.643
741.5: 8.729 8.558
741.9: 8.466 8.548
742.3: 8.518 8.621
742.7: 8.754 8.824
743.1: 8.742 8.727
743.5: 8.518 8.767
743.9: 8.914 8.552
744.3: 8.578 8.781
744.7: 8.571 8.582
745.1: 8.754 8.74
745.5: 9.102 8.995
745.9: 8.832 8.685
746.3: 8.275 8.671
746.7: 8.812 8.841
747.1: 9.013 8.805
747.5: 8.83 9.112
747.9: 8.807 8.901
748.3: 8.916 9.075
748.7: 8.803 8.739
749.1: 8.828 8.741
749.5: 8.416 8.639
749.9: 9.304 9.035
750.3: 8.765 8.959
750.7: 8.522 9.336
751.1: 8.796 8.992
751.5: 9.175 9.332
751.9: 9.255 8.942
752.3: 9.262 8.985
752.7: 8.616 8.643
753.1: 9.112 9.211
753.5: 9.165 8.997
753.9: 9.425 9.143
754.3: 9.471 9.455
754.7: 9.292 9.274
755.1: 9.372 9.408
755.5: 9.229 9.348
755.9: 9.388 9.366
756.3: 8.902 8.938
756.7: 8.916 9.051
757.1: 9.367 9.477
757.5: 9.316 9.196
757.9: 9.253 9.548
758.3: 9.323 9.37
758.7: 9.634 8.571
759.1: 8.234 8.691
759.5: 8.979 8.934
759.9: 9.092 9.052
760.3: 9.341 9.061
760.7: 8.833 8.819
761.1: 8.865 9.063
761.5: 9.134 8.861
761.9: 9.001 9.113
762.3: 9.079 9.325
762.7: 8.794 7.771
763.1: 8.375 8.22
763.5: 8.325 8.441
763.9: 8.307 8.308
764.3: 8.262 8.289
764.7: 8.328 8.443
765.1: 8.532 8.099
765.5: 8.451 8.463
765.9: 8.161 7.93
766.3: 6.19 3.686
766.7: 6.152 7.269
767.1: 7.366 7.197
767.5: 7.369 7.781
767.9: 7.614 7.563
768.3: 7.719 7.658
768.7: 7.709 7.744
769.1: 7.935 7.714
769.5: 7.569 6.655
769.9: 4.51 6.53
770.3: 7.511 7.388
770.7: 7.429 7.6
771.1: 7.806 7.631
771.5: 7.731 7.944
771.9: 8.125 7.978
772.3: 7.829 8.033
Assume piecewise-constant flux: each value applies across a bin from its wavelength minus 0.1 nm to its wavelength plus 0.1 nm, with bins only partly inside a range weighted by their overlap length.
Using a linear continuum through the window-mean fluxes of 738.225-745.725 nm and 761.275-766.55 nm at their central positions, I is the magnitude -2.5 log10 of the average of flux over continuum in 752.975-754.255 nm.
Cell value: -0.090 mag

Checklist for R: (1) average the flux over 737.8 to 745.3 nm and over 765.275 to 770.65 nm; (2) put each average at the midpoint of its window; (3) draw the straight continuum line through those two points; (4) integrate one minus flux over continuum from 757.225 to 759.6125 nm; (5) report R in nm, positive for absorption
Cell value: -0.43 nm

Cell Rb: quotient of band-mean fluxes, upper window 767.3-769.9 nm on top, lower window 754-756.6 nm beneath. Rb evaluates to 0.80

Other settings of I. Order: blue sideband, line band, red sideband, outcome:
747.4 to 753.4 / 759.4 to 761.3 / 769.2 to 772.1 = -0.11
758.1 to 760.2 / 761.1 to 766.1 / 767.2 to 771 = -0.04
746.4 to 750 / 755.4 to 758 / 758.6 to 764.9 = -0.05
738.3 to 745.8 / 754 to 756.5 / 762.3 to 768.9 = -0.14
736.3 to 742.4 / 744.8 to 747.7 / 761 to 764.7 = -0.03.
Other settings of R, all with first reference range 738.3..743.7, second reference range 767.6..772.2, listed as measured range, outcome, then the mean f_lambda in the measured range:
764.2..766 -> -0.160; 8.34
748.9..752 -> -0.272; 8.93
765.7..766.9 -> 0.149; 6.66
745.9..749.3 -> -0.202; 8.82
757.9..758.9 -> -0.183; 9.36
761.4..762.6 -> -0.203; 9.09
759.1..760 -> -0.112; 8.85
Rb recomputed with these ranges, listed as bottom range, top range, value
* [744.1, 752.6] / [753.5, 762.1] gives 1.03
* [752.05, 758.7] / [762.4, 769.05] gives 0.85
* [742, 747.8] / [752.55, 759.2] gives 1.05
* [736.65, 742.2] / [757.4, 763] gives 1.06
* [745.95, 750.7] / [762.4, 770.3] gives 0.87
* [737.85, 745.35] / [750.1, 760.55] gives 1.06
